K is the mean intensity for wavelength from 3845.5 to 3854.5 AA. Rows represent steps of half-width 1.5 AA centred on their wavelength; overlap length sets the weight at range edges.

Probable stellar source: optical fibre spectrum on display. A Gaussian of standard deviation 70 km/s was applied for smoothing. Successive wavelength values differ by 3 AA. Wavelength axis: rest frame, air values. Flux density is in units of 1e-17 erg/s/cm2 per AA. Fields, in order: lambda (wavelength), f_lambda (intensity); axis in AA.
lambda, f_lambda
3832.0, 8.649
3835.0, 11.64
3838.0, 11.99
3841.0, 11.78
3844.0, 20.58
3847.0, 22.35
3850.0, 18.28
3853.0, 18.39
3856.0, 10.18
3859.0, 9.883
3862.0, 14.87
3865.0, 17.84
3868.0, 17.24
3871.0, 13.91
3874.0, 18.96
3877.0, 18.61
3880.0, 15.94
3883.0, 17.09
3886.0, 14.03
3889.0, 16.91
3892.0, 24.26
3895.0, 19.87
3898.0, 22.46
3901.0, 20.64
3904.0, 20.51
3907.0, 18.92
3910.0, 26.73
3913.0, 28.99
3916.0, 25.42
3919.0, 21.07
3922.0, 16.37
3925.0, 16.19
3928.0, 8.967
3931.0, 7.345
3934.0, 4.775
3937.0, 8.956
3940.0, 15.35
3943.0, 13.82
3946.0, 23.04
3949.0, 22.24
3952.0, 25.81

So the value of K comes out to 19.7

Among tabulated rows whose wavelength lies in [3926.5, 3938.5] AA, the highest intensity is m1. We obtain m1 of 8.967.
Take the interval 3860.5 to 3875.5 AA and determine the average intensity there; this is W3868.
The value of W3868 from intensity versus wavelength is 16.6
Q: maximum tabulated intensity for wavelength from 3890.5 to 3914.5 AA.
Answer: 28.99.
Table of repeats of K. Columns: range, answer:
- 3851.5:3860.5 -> 12.8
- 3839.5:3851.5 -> 18.2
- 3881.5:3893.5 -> 18.1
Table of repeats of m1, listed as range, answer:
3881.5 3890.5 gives 17.09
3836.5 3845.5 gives 20.58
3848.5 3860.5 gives 18.39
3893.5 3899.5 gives 22.46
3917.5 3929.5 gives 21.07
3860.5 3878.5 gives 18.96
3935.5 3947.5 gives 23.04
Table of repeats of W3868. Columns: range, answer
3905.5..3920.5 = 24.2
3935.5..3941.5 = 12.2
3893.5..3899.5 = 21.2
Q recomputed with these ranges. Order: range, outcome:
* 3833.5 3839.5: 11.99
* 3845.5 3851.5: 22.35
